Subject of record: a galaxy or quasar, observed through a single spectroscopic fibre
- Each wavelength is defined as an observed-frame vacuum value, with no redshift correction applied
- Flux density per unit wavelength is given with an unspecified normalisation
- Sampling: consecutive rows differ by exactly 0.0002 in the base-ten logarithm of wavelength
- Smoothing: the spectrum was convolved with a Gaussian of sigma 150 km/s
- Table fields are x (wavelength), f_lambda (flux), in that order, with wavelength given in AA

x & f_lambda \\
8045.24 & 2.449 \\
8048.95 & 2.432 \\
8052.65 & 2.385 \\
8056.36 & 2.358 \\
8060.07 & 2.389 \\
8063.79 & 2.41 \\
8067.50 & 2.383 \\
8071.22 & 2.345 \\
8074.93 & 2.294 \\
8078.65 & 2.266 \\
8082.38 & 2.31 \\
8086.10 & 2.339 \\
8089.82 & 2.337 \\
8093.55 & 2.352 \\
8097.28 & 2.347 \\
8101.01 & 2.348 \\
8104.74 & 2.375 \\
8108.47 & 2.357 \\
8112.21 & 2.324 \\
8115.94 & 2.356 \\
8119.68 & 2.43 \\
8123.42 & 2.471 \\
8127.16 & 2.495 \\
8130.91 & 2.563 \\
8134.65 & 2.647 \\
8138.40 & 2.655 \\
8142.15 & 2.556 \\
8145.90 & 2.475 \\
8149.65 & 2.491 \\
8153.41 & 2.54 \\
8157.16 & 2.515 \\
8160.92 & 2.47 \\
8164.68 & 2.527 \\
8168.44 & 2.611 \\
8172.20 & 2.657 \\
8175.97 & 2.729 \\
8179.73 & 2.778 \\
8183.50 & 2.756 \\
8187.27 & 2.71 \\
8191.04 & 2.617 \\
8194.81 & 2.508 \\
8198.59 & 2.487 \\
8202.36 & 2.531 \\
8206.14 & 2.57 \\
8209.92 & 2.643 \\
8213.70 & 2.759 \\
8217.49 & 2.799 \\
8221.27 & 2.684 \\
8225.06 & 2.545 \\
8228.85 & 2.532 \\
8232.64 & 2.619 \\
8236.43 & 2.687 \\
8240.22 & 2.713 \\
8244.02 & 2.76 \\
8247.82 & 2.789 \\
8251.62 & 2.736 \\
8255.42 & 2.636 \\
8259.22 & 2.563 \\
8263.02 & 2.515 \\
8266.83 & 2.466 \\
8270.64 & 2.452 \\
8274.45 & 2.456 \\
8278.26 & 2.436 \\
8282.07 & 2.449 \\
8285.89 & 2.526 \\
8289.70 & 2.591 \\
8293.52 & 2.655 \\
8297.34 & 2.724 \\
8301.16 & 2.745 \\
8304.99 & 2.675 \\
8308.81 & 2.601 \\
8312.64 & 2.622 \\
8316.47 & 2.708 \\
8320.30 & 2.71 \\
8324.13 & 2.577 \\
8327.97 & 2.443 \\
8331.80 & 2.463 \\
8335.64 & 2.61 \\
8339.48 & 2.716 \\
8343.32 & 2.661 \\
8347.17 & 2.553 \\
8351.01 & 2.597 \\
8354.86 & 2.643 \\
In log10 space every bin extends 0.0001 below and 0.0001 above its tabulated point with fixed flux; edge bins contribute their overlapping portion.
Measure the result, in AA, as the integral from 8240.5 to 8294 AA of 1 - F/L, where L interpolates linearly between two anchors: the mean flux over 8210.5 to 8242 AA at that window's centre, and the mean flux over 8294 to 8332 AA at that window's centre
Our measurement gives 1.5 AA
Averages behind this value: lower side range 2.67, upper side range 2.64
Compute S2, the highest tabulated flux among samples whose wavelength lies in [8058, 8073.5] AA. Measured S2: 2.41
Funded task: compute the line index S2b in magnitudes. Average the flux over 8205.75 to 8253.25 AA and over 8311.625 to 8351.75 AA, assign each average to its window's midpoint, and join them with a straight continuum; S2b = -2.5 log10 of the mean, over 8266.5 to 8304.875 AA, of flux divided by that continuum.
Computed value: 0.03 mag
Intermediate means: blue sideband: 2.68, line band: 2.56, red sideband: 2.61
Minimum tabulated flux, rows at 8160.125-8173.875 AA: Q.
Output 2.47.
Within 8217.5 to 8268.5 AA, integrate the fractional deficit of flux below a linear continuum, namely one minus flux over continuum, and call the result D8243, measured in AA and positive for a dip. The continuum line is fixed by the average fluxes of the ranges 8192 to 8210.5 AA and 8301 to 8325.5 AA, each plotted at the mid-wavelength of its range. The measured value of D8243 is -1.1 AA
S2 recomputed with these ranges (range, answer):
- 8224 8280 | 2.789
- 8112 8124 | 2.471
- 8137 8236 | 2.799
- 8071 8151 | 2.655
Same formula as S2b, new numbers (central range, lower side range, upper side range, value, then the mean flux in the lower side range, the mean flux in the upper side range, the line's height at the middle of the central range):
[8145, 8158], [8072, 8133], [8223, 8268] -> -0.02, 2.37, 2.63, 2.46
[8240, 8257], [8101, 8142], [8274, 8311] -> -0.07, 2.47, 2.59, 2.56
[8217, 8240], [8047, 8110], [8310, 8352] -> -0.06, 2.35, 2.61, 2.5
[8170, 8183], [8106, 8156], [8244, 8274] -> -0.08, 2.49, 2.6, 2.53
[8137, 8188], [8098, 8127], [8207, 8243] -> -0.04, 2.39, 2.66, 2.51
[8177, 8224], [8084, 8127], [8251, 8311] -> -0.07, 2.37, 2.57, 2.48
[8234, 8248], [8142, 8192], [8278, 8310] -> -0.05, 2.6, 2.61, 2.61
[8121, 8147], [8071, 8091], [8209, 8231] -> -0.05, 2.31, 2.66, 2.45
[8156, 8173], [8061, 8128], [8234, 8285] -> -0.04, 2.36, 2.59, 2.46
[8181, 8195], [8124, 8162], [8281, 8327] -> -0.04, 2.54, 2.63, 2.57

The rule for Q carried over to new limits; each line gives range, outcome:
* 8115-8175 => 2.356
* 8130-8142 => 2.563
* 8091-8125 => 2.324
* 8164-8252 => 2.487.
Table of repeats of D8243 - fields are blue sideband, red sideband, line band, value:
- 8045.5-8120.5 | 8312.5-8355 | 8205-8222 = -1.4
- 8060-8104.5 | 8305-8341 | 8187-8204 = -0.6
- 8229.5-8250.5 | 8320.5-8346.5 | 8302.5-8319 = -0.3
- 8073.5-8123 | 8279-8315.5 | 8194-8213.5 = -0.6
